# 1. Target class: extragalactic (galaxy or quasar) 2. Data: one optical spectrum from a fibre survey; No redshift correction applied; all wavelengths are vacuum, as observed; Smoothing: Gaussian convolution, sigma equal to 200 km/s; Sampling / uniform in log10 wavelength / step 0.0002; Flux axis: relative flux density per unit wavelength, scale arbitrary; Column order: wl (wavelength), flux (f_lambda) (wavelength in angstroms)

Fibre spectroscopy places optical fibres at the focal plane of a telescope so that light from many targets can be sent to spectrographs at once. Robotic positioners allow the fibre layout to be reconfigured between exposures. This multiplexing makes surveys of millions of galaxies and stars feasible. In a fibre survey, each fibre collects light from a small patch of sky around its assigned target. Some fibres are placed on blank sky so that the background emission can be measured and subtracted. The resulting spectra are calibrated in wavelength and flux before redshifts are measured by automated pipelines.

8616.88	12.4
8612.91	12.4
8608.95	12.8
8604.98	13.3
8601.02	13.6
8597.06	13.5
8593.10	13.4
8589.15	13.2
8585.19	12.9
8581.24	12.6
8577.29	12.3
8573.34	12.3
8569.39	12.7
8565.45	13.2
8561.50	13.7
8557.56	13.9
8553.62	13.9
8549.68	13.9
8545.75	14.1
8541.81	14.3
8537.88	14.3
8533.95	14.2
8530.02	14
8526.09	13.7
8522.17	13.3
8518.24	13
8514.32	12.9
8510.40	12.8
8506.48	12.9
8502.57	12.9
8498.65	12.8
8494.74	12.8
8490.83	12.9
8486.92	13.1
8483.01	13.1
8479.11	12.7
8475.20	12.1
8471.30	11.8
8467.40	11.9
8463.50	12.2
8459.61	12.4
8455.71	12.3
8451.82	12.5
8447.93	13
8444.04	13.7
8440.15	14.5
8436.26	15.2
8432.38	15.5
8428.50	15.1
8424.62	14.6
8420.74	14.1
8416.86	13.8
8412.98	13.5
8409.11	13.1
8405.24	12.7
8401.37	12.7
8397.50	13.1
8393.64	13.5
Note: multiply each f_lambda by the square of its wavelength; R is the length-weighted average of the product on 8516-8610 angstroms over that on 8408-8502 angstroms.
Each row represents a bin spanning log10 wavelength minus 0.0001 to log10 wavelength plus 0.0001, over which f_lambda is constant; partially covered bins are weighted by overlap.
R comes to 1.0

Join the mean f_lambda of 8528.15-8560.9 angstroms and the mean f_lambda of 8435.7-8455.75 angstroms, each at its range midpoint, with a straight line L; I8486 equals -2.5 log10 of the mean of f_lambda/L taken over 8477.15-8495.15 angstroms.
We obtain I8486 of 0.07 mag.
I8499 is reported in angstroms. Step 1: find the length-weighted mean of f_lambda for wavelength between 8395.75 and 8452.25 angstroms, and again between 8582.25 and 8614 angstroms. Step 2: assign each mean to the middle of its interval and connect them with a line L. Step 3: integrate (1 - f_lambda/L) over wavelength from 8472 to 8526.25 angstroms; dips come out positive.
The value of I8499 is 2.7 angstroms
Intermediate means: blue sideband 13.8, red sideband 13.1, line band 12.9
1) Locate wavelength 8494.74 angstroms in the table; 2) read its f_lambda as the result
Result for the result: 12.8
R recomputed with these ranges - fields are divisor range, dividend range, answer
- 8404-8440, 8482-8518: 0.92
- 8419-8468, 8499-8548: 1.01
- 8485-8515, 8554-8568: 1.07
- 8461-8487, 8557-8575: 1.08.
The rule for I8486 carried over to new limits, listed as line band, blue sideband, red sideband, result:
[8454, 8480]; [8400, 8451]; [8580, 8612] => 0.13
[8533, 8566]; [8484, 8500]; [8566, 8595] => -0.09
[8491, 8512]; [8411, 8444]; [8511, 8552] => 0.09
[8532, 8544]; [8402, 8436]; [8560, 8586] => -0.09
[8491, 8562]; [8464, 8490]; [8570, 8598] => -0.07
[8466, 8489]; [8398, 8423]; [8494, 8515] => 0.04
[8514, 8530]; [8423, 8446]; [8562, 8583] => 0.01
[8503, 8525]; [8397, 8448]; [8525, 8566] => 0.08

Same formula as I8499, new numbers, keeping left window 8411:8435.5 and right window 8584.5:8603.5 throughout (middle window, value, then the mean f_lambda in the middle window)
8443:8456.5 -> 1.3 angstroms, 12.9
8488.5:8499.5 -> 0.9 angstroms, 12.8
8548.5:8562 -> -0.3 angstroms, 13.9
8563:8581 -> 1.1 angstroms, 12.6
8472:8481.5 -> 1.2 angstroms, 12.4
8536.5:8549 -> -0.5 angstroms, 14.2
